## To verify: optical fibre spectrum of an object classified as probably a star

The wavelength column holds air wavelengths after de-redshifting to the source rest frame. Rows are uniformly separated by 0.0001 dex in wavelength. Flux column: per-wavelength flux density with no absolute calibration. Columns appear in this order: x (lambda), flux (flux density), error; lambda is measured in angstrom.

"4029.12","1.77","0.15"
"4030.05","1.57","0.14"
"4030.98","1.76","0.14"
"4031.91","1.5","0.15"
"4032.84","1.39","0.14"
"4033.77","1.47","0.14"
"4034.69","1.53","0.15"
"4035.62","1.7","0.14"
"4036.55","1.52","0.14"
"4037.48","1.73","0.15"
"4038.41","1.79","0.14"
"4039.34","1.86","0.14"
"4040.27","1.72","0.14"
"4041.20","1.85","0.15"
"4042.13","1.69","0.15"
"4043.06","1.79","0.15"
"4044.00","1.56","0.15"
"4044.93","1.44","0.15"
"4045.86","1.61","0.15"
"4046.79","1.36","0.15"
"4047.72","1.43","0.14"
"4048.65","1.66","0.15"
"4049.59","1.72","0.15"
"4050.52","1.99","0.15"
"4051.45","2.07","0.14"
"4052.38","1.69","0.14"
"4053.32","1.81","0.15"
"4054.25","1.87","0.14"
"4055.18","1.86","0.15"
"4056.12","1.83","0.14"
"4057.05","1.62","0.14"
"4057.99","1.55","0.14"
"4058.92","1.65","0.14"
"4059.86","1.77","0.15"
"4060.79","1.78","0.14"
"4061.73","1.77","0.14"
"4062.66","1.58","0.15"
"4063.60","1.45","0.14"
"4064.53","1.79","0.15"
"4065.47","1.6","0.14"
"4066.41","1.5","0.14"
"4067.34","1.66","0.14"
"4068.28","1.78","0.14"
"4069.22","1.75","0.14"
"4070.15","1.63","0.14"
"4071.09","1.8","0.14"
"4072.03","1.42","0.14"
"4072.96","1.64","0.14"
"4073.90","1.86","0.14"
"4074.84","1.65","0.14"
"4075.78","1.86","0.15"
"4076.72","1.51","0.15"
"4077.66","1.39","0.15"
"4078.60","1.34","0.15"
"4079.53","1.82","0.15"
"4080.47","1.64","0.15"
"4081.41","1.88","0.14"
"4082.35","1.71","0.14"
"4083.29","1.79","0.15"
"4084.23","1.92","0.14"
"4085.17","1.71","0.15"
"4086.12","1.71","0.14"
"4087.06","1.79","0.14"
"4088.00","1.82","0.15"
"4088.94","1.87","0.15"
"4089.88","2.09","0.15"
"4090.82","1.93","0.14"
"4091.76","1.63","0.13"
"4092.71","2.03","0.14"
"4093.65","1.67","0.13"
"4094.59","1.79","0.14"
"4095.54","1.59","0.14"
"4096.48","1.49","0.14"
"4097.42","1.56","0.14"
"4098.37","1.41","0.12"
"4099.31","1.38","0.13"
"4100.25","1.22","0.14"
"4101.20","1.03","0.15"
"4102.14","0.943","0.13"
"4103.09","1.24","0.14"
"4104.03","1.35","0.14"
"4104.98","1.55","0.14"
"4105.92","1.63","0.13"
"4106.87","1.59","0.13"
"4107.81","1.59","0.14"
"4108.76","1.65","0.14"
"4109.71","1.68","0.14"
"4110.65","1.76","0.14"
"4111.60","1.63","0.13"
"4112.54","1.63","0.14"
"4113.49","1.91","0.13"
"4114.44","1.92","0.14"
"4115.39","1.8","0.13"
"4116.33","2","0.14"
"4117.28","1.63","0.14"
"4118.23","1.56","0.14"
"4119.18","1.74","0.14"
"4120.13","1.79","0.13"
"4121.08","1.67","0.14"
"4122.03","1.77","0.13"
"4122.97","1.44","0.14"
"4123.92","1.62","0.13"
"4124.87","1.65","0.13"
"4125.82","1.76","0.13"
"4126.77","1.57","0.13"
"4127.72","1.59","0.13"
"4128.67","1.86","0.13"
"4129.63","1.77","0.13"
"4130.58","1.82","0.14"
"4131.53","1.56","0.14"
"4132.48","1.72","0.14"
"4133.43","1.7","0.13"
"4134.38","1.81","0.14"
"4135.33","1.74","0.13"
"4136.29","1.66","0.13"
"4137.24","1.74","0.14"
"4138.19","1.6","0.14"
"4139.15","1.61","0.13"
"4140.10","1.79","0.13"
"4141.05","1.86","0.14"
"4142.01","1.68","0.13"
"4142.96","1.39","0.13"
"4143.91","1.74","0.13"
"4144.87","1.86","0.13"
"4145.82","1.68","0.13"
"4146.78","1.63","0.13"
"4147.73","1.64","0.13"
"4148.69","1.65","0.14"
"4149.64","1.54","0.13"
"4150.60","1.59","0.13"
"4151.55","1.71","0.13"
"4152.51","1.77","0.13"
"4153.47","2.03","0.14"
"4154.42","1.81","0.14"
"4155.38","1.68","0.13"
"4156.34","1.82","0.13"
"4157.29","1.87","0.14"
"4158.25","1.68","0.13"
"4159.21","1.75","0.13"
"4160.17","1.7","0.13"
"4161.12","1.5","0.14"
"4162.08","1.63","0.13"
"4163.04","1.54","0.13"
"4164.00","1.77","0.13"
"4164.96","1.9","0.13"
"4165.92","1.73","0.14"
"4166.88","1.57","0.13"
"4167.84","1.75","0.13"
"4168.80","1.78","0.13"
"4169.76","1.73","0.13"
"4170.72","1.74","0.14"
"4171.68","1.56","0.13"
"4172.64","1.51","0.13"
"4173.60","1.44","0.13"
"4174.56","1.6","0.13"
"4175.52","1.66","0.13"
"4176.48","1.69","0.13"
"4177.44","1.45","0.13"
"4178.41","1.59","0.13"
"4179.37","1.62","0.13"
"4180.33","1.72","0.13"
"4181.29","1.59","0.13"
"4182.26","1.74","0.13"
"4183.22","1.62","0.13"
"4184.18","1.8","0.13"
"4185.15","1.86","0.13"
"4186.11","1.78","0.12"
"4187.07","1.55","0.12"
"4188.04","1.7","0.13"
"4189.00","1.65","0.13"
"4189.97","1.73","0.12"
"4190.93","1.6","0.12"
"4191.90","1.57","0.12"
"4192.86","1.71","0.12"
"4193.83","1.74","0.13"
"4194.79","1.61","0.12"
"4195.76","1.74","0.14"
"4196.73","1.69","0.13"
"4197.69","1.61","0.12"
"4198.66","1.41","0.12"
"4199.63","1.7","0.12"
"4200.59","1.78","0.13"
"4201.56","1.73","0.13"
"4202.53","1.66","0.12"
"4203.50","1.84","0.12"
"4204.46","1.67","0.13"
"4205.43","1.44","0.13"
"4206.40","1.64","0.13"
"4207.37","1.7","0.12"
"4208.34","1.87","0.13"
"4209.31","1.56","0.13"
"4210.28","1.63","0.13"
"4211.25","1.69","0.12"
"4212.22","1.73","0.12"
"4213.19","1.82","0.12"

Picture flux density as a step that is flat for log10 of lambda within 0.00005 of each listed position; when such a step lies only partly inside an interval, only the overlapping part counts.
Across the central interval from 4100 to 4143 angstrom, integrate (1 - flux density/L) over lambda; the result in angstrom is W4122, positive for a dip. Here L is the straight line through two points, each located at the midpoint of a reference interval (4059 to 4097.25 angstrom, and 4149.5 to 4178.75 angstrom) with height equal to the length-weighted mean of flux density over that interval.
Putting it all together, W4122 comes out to 1.4 angstrom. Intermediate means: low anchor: 1.71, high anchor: 1.68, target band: 1.64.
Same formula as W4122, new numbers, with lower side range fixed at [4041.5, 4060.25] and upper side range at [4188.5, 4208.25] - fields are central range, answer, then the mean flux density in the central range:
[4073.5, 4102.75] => 0.8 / 1.64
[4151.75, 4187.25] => -0.4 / 1.69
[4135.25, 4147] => -0.1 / 1.69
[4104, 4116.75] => -0.1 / 1.7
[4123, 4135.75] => -0.1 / 1.7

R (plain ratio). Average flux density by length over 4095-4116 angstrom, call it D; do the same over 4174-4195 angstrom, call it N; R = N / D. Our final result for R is 1.09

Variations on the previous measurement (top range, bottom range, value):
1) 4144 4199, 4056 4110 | 1.03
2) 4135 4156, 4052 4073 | 1.01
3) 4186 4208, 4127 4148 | 0.98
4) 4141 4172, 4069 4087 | 1.01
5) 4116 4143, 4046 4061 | 0.98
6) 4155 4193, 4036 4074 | 0.99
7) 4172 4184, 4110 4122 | 0.92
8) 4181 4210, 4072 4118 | 1.02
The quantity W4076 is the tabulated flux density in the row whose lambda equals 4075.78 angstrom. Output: 1.86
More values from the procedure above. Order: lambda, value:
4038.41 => 1.79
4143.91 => 1.74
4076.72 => 1.51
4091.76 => 1.63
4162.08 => 1.63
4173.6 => 1.44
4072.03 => 1.42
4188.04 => 1.7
